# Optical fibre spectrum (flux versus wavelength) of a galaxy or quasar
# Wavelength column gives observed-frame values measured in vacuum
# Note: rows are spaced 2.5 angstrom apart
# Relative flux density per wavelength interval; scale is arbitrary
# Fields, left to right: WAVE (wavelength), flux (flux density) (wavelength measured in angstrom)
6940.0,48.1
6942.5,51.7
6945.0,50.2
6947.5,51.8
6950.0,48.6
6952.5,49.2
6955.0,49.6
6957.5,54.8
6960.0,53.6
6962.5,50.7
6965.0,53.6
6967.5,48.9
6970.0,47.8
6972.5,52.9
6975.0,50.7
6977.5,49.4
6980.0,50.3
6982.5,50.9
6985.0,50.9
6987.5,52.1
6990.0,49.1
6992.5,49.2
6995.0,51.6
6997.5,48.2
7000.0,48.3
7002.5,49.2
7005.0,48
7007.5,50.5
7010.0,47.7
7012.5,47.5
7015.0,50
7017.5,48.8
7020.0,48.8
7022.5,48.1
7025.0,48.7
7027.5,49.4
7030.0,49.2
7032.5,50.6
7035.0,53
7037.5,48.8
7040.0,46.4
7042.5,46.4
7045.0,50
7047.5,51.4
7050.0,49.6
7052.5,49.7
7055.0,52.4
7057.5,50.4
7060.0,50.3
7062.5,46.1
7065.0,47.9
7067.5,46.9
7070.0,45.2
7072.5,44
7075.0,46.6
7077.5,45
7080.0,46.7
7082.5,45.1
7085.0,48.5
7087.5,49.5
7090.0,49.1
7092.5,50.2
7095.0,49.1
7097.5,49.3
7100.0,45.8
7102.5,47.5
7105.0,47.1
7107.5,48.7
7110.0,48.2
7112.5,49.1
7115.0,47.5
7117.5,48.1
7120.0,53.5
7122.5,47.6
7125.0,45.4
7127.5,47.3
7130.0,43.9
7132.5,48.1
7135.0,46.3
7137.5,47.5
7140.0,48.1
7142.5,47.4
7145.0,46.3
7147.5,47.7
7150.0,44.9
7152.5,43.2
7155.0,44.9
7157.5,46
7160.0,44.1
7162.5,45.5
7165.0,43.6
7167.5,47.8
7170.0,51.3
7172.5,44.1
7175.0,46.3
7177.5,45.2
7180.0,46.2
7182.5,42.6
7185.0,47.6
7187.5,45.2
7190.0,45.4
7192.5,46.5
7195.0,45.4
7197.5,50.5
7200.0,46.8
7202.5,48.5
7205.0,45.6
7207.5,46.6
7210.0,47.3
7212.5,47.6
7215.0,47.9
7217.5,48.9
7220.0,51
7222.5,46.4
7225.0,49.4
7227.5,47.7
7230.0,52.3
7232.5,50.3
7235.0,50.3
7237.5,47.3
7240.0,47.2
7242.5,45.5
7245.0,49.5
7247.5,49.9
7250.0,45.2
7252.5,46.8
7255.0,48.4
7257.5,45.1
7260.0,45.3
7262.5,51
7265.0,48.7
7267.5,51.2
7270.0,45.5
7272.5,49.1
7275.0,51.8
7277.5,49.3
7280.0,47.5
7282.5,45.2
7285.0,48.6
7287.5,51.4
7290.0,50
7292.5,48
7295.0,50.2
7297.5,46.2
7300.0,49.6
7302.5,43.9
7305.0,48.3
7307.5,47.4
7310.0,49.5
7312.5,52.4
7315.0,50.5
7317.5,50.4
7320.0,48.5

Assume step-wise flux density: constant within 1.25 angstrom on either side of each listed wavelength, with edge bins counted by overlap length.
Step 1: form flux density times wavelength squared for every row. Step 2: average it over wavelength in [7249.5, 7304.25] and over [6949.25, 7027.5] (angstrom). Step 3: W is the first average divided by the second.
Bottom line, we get 1.0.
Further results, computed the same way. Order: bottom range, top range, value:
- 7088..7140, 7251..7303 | 1.05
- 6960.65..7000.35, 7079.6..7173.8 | 0.98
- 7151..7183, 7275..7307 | 1.10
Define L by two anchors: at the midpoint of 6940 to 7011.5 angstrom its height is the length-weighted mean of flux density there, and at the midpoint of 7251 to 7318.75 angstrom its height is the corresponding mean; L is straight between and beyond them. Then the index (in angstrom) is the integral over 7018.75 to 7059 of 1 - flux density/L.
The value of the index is 0.30 angstrom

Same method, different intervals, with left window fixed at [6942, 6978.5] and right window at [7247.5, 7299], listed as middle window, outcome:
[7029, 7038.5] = 0.0 angstrom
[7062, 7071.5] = 0.7 angstrom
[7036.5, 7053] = 0.4 angstrom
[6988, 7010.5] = 0.6 angstrom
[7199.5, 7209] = 0.4 angstrom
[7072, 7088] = 1.1 angstrom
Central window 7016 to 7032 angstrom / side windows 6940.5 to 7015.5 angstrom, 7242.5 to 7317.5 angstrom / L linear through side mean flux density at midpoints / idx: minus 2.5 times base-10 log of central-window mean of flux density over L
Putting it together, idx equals 0.02 mag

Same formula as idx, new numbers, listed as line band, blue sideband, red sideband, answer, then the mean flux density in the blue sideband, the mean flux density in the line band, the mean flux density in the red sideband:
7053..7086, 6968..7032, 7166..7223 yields 0.03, 49.5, 47.4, 47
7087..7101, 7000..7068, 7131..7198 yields -0.02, 49.1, 48.9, 46.2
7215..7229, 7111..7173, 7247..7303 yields -0.02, 46.8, 48.7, 48.2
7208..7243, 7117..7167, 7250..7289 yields -0.02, 46.5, 48.5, 48.2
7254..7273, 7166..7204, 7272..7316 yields 0.00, 46.6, 48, 48.8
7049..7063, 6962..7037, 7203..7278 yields -0.01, 49.8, 49.9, 48.3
